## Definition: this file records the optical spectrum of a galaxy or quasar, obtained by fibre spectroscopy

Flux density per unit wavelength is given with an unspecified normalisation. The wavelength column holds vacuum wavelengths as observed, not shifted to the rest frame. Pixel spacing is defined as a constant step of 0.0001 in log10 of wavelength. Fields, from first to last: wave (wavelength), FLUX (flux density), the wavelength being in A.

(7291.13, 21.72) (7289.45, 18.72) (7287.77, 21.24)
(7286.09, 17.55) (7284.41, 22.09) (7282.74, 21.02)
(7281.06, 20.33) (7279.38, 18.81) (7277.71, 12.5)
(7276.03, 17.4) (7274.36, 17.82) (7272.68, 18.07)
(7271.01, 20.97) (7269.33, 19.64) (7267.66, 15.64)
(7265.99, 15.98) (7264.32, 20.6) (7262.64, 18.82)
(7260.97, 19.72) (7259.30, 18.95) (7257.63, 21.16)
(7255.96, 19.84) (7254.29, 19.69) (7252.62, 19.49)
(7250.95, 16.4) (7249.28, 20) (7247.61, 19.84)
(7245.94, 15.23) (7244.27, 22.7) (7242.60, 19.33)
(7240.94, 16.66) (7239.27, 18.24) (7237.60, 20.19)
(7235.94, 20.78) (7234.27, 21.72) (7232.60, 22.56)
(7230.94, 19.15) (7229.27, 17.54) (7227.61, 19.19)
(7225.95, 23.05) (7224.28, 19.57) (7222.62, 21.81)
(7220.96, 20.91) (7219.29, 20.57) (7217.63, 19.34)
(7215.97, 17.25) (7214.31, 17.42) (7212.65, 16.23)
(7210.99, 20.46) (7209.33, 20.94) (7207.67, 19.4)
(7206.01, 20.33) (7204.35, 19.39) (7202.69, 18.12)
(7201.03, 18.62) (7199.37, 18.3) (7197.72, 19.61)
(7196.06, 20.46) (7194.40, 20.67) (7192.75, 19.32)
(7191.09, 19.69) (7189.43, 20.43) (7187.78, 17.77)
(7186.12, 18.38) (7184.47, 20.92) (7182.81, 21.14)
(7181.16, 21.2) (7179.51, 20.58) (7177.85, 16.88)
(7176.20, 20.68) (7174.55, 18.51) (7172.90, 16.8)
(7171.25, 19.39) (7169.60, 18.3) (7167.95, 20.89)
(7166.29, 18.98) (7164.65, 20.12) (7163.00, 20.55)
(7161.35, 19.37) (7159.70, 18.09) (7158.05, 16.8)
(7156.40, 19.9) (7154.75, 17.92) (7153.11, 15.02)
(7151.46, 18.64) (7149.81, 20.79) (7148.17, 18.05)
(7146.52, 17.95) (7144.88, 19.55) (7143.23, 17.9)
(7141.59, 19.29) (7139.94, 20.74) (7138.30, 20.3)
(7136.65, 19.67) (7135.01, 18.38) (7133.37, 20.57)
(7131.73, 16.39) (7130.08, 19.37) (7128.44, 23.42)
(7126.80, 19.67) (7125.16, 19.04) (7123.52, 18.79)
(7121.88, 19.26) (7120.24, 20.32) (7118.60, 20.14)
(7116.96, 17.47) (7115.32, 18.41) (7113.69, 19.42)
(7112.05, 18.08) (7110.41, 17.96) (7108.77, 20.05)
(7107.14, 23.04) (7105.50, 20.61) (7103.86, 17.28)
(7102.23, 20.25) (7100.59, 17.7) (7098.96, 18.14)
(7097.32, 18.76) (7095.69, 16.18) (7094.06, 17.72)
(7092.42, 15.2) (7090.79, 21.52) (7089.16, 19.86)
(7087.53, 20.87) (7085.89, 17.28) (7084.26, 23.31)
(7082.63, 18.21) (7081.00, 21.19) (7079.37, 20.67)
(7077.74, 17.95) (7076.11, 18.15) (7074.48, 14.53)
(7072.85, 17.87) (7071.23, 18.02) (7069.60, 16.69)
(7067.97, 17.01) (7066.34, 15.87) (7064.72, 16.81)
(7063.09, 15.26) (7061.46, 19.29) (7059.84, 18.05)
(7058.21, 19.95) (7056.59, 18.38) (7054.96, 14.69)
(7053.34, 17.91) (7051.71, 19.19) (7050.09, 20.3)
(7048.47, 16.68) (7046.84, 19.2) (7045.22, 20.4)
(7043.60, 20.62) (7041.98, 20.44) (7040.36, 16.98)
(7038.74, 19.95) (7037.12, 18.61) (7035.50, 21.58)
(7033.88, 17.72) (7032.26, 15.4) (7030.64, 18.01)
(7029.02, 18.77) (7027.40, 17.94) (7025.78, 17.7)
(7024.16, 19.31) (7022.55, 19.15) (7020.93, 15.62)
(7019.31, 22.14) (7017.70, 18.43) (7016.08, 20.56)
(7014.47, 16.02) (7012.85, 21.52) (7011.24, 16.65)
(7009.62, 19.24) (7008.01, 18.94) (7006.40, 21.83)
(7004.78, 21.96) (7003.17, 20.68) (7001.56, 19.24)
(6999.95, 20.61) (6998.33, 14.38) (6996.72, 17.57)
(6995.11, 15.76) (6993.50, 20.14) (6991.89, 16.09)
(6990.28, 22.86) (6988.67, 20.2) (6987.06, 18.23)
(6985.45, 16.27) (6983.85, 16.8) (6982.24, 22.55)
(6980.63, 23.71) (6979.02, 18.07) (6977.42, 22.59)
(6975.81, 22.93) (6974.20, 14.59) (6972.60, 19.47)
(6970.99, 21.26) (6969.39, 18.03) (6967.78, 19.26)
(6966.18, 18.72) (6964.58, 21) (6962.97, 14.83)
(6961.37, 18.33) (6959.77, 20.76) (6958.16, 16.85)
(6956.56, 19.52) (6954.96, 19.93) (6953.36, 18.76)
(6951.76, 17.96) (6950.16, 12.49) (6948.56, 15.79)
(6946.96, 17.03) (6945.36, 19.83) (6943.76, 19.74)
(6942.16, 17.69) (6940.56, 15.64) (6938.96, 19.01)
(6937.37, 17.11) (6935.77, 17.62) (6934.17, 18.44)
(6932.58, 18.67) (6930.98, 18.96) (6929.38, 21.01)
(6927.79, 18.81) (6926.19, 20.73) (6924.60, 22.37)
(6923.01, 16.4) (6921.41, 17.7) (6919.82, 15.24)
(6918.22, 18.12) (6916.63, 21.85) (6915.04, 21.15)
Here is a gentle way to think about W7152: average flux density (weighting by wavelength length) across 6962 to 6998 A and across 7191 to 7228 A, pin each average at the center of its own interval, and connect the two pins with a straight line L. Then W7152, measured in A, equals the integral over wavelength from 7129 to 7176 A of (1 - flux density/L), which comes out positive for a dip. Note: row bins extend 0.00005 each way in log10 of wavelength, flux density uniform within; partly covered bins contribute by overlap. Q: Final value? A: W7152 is 1.3 A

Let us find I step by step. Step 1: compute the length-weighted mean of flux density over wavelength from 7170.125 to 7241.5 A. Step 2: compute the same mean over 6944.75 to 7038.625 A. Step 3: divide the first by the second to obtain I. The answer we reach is 1.04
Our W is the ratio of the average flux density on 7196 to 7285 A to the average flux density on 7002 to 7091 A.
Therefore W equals 1.0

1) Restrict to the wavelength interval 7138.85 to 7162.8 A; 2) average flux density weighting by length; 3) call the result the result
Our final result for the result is 18.6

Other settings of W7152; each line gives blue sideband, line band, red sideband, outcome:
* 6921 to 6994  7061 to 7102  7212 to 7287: 1.67 A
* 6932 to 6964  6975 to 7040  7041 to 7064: -3.15 A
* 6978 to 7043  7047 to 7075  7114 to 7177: 2.21 A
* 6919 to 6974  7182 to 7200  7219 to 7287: -0.58 A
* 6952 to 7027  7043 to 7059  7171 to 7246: 0.43 A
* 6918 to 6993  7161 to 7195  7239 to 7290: -1.32 A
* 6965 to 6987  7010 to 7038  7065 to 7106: 0.72 A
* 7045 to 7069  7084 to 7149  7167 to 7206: -2.08 A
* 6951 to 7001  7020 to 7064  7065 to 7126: 0.96 A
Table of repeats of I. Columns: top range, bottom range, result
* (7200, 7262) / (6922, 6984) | 1.04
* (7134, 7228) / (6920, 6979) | 1.04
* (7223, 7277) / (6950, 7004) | 1.02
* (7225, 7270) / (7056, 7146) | 1.03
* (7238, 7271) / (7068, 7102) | 1.02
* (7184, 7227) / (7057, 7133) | 1.04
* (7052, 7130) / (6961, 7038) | 0.98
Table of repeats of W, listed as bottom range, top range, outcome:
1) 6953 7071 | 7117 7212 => 1.03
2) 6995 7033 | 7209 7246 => 1.05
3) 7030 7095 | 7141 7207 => 1.04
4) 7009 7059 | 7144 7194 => 1.02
